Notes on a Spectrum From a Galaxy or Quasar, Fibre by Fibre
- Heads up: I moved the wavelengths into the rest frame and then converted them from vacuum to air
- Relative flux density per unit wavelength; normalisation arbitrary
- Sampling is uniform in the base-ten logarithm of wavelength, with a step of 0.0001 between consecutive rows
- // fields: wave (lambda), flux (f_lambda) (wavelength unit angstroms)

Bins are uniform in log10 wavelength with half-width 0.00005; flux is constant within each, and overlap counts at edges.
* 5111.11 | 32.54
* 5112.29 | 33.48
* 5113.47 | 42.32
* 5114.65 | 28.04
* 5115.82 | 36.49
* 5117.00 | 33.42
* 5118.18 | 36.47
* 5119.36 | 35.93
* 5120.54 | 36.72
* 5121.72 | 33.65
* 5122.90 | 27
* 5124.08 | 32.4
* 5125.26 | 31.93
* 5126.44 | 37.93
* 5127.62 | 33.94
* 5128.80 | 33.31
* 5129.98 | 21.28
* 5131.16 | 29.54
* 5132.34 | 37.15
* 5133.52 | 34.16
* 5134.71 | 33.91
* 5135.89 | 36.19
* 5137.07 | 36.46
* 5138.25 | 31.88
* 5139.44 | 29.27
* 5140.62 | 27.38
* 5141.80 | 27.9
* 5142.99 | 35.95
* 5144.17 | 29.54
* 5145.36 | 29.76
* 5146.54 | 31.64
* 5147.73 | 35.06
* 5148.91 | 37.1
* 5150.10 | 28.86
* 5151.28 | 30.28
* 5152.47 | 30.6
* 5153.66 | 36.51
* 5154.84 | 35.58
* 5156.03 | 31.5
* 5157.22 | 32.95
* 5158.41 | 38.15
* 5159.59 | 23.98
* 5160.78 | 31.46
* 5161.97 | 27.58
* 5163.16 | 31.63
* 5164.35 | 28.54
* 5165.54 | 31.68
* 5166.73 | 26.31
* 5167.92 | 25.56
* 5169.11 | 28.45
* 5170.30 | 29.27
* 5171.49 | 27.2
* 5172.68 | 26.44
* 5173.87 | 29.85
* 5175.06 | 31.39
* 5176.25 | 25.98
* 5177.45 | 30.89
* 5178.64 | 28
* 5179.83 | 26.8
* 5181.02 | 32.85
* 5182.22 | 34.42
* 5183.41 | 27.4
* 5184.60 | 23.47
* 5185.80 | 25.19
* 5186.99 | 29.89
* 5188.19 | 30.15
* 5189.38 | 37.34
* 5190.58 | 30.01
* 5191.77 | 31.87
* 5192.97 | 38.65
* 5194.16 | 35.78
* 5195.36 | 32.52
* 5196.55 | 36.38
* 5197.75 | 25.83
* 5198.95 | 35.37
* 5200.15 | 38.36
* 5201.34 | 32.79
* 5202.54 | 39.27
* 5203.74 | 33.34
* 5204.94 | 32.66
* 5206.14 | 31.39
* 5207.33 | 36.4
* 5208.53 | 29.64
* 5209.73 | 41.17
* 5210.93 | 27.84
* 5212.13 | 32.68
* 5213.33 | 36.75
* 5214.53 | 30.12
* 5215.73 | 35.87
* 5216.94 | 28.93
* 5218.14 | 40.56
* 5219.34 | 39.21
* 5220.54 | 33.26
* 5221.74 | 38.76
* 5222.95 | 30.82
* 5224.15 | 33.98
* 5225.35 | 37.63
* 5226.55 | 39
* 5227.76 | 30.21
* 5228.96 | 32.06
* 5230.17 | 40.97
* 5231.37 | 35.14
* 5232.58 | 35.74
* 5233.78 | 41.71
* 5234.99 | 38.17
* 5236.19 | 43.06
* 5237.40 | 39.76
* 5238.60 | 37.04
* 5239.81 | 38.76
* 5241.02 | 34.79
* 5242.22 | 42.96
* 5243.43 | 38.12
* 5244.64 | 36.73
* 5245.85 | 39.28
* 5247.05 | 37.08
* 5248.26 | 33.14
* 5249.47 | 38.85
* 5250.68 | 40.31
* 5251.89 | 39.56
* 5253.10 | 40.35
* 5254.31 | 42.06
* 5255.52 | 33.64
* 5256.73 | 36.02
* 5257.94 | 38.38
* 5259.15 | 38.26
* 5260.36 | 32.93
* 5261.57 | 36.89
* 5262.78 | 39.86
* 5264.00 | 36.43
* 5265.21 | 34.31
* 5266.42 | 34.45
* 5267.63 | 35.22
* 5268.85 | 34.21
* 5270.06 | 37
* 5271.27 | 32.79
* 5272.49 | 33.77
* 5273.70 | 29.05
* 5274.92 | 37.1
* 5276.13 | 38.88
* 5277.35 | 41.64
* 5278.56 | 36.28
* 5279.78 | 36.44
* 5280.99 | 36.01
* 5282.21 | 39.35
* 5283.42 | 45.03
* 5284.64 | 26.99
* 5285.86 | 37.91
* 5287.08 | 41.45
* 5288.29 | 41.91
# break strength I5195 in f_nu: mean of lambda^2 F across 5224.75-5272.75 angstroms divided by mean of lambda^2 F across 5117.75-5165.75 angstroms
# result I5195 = 1.20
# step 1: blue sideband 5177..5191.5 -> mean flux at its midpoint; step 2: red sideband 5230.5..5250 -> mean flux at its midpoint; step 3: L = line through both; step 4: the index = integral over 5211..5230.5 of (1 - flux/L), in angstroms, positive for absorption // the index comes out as 0.3 angstroms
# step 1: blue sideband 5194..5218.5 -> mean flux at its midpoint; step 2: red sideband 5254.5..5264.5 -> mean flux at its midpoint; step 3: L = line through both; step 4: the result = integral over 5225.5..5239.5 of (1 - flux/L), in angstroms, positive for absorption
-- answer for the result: -0.9 angstroms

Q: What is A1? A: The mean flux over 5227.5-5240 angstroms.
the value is 37.7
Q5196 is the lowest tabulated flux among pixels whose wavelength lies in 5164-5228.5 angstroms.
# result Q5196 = 23.47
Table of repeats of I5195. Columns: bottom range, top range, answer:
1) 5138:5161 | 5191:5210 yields 1.10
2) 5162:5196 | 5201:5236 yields 1.19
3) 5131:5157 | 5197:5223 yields 1.08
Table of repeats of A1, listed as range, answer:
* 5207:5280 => 36.4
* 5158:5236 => 32.5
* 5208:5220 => 34.3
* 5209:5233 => 35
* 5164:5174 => 28.1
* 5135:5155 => 32.3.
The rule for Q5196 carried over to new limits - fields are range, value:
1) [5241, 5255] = 33.14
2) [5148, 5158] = 28.86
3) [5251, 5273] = 32.79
